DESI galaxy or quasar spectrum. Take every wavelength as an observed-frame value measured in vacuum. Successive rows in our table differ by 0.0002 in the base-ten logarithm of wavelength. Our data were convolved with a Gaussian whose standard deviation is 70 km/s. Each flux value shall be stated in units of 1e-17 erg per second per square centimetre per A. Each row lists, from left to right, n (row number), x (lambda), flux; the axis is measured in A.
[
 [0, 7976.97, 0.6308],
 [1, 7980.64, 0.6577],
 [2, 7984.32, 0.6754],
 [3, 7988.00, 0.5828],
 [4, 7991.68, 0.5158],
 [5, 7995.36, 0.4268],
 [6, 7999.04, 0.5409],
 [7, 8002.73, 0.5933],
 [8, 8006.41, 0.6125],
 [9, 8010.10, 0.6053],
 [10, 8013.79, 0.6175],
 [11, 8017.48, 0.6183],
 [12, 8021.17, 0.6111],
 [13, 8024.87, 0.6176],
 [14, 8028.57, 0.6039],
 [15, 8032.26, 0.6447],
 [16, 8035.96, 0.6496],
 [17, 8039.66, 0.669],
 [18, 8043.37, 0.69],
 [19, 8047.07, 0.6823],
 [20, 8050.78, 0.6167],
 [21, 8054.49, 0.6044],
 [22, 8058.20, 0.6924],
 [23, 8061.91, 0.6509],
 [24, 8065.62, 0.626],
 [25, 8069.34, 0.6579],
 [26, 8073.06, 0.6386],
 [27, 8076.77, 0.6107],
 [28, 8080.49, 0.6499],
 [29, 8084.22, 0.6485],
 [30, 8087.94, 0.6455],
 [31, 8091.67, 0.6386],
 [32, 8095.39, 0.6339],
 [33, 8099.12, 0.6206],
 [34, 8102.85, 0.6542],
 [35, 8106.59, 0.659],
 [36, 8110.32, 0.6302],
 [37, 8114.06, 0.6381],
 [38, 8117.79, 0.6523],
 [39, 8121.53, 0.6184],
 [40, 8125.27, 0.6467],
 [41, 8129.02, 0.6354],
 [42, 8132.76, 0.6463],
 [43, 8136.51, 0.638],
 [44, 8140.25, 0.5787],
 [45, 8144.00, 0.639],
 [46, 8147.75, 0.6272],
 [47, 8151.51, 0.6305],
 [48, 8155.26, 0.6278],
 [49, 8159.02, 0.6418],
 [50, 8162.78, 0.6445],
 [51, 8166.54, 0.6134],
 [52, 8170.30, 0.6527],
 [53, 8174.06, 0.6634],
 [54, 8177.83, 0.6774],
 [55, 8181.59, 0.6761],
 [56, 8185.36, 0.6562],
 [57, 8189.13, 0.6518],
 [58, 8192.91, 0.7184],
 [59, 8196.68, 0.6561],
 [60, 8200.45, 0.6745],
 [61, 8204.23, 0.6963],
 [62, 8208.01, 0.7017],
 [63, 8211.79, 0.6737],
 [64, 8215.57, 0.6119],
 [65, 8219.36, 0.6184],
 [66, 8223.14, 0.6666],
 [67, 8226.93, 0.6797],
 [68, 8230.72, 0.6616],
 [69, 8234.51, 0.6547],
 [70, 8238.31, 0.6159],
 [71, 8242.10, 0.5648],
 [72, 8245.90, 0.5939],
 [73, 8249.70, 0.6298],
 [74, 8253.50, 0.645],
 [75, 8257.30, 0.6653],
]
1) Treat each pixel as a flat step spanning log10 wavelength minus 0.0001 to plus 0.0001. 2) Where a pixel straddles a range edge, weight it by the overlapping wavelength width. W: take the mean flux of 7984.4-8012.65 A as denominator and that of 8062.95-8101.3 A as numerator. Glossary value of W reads 1.13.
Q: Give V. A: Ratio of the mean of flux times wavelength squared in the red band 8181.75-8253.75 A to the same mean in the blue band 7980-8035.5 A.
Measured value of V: 1.2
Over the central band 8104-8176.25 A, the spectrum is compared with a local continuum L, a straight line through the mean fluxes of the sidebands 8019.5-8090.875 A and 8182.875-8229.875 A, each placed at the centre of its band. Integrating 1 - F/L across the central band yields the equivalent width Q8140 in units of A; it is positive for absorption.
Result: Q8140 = 2.2 A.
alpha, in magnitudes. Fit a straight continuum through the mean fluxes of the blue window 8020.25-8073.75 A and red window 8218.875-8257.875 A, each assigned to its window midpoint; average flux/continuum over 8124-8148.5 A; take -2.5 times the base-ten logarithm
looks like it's 0.02 mag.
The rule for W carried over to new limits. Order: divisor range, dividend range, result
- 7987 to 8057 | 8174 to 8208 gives 1.12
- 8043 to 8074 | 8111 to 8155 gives 0.97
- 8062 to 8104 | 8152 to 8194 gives 1.02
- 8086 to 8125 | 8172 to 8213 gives 1.06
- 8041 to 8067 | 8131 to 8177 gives 0.97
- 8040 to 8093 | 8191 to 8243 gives 1.02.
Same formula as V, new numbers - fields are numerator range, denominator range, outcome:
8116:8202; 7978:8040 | 1.12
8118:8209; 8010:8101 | 1.05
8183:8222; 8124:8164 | 1.07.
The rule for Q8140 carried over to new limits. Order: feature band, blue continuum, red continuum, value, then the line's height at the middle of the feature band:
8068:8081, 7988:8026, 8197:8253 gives -0.9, 0.597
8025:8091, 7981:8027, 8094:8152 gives -4.0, 0.609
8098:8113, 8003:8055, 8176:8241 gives 0.1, 0.645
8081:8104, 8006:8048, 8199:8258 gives -0.1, 0.639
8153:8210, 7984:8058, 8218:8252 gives -3.4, 0.626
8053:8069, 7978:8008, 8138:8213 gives -1.0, 0.606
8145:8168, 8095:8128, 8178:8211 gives 1.0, 0.661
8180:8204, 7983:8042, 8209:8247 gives -1.7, 0.63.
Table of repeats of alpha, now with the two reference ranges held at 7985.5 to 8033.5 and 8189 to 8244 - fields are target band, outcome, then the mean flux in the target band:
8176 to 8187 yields -0.043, 0.671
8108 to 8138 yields -0.025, 0.639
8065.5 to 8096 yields -0.053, 0.64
